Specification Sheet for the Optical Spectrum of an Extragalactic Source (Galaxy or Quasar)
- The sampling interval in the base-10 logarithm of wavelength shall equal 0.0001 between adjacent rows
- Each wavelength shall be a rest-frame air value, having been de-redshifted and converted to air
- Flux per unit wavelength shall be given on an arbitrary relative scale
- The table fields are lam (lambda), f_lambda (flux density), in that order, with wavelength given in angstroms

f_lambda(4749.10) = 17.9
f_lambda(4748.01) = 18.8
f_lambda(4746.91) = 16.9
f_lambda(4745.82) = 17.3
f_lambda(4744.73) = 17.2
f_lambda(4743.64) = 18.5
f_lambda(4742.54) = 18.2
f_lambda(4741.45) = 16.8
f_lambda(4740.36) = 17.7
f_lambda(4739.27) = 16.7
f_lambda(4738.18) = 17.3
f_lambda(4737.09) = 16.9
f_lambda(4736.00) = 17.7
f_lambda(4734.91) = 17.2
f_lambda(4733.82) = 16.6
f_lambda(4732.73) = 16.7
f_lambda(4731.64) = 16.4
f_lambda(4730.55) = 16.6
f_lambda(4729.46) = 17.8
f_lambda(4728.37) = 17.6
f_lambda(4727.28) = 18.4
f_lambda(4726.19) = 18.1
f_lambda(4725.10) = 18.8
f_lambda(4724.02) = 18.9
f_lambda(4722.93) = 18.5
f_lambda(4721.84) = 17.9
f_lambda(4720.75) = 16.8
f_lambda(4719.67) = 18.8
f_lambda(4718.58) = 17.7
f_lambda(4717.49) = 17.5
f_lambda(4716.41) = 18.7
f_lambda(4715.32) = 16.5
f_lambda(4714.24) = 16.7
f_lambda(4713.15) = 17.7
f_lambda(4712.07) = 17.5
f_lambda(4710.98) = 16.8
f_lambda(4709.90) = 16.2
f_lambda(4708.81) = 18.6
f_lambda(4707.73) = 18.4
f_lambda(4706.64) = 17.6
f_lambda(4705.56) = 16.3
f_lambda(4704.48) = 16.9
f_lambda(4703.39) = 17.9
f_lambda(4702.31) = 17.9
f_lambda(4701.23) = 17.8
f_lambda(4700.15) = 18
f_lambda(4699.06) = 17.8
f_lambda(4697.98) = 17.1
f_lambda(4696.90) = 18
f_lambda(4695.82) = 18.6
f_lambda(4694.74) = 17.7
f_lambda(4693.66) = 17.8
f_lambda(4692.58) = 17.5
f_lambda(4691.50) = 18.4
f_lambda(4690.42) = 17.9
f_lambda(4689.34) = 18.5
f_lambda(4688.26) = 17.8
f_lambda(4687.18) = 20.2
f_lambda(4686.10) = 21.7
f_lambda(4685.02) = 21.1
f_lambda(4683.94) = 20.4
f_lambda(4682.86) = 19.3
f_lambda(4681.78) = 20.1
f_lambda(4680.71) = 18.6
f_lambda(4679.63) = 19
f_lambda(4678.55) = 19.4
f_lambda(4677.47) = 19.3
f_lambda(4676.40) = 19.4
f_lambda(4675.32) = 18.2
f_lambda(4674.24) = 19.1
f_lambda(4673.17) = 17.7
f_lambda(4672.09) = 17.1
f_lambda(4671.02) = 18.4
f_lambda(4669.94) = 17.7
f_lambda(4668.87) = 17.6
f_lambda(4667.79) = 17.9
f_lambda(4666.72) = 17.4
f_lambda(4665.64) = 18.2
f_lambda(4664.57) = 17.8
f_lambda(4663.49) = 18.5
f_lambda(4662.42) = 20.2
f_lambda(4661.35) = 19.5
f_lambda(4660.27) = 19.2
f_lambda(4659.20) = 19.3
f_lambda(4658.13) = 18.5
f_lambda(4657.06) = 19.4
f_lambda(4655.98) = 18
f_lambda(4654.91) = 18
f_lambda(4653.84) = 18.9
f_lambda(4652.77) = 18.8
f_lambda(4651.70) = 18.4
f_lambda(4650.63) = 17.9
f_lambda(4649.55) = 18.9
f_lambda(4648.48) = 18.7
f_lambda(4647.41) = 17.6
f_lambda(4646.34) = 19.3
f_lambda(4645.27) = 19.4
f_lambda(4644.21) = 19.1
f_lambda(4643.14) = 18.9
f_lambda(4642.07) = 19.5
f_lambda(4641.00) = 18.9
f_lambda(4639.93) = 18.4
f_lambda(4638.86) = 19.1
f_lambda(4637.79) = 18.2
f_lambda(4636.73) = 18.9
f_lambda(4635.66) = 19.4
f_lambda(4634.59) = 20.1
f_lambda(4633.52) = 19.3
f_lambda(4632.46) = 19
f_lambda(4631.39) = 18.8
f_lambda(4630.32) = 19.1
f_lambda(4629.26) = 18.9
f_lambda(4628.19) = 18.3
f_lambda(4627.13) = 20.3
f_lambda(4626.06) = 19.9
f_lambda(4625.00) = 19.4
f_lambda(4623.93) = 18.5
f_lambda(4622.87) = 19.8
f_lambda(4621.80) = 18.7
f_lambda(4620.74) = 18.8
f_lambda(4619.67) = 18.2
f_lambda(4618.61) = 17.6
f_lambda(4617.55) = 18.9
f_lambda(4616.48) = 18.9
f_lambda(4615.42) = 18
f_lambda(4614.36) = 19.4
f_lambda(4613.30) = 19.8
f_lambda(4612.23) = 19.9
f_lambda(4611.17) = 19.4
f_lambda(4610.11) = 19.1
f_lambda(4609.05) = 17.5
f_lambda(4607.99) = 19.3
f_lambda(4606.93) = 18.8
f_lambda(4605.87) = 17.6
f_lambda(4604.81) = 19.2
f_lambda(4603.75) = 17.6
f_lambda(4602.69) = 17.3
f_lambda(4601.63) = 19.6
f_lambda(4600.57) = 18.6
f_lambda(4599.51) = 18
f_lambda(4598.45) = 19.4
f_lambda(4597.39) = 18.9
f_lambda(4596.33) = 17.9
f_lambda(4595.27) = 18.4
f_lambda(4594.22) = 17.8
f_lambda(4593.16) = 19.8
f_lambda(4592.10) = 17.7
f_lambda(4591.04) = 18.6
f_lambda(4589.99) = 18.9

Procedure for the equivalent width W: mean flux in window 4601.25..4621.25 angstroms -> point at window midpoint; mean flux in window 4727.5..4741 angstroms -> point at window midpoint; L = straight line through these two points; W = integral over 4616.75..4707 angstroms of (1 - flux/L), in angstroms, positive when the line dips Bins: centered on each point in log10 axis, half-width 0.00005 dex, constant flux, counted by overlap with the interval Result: -3.1 angstroms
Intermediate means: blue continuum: 18.7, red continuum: 17.1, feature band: 18.7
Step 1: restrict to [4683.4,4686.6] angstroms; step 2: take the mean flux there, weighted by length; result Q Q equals 21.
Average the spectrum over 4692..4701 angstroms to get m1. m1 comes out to 17.8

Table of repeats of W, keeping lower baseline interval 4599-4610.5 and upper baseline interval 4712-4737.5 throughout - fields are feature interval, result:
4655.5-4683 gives -1.0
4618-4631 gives -0.5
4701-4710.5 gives 0.1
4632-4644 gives -0.6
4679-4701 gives -1.2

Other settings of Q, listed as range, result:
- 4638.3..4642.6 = 18.9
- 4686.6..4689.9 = 18.9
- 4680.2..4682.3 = 19.4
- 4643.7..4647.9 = 18.9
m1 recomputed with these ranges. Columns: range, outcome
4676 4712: 18.4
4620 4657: 18.9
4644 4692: 18.8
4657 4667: 18.8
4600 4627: 18.8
